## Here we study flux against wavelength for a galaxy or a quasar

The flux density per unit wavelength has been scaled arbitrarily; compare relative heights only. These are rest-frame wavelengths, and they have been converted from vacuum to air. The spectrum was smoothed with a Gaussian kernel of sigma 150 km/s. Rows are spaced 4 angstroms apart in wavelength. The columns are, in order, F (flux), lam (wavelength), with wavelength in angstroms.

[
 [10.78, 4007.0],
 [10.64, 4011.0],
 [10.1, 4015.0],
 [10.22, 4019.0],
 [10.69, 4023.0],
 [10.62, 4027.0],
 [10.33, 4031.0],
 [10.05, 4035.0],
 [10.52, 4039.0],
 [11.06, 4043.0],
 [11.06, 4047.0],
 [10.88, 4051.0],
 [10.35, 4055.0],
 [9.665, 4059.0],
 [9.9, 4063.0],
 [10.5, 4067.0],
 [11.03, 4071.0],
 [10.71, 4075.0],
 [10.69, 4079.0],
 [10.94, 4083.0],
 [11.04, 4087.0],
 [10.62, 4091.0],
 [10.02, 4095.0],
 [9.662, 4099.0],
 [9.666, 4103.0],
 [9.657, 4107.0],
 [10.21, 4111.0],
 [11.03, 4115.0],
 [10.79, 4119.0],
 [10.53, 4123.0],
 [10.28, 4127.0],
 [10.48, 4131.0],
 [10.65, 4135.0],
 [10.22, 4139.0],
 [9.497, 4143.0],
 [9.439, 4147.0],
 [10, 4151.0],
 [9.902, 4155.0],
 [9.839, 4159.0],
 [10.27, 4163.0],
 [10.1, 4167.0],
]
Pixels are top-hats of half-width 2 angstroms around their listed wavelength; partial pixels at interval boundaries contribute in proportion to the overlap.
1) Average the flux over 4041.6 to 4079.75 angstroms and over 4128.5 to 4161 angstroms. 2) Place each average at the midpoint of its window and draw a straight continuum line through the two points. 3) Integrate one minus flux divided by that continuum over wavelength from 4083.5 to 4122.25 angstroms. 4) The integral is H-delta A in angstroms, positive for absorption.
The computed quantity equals -0.16 angstroms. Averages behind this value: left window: 10.6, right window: 10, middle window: 10.3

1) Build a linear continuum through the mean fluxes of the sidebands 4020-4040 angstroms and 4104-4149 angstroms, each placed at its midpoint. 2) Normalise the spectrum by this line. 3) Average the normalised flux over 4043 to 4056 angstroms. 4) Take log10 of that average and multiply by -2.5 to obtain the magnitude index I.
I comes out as -0.05 mag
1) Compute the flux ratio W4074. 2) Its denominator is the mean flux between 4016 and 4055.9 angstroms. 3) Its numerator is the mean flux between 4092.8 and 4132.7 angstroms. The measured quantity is 0.97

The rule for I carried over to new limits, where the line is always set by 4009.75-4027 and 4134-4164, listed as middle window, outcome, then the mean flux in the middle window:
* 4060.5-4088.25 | -0.05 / 10.7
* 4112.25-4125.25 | -0.07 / 10.7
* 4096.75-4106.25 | 0.05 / 9.67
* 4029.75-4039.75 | 0.01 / 10.3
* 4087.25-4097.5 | -0.03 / 10.4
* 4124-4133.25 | -0.04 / 10.4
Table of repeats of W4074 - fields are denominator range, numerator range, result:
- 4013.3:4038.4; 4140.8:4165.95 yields 0.95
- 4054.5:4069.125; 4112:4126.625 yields 1.06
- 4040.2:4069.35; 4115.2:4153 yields 0.98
